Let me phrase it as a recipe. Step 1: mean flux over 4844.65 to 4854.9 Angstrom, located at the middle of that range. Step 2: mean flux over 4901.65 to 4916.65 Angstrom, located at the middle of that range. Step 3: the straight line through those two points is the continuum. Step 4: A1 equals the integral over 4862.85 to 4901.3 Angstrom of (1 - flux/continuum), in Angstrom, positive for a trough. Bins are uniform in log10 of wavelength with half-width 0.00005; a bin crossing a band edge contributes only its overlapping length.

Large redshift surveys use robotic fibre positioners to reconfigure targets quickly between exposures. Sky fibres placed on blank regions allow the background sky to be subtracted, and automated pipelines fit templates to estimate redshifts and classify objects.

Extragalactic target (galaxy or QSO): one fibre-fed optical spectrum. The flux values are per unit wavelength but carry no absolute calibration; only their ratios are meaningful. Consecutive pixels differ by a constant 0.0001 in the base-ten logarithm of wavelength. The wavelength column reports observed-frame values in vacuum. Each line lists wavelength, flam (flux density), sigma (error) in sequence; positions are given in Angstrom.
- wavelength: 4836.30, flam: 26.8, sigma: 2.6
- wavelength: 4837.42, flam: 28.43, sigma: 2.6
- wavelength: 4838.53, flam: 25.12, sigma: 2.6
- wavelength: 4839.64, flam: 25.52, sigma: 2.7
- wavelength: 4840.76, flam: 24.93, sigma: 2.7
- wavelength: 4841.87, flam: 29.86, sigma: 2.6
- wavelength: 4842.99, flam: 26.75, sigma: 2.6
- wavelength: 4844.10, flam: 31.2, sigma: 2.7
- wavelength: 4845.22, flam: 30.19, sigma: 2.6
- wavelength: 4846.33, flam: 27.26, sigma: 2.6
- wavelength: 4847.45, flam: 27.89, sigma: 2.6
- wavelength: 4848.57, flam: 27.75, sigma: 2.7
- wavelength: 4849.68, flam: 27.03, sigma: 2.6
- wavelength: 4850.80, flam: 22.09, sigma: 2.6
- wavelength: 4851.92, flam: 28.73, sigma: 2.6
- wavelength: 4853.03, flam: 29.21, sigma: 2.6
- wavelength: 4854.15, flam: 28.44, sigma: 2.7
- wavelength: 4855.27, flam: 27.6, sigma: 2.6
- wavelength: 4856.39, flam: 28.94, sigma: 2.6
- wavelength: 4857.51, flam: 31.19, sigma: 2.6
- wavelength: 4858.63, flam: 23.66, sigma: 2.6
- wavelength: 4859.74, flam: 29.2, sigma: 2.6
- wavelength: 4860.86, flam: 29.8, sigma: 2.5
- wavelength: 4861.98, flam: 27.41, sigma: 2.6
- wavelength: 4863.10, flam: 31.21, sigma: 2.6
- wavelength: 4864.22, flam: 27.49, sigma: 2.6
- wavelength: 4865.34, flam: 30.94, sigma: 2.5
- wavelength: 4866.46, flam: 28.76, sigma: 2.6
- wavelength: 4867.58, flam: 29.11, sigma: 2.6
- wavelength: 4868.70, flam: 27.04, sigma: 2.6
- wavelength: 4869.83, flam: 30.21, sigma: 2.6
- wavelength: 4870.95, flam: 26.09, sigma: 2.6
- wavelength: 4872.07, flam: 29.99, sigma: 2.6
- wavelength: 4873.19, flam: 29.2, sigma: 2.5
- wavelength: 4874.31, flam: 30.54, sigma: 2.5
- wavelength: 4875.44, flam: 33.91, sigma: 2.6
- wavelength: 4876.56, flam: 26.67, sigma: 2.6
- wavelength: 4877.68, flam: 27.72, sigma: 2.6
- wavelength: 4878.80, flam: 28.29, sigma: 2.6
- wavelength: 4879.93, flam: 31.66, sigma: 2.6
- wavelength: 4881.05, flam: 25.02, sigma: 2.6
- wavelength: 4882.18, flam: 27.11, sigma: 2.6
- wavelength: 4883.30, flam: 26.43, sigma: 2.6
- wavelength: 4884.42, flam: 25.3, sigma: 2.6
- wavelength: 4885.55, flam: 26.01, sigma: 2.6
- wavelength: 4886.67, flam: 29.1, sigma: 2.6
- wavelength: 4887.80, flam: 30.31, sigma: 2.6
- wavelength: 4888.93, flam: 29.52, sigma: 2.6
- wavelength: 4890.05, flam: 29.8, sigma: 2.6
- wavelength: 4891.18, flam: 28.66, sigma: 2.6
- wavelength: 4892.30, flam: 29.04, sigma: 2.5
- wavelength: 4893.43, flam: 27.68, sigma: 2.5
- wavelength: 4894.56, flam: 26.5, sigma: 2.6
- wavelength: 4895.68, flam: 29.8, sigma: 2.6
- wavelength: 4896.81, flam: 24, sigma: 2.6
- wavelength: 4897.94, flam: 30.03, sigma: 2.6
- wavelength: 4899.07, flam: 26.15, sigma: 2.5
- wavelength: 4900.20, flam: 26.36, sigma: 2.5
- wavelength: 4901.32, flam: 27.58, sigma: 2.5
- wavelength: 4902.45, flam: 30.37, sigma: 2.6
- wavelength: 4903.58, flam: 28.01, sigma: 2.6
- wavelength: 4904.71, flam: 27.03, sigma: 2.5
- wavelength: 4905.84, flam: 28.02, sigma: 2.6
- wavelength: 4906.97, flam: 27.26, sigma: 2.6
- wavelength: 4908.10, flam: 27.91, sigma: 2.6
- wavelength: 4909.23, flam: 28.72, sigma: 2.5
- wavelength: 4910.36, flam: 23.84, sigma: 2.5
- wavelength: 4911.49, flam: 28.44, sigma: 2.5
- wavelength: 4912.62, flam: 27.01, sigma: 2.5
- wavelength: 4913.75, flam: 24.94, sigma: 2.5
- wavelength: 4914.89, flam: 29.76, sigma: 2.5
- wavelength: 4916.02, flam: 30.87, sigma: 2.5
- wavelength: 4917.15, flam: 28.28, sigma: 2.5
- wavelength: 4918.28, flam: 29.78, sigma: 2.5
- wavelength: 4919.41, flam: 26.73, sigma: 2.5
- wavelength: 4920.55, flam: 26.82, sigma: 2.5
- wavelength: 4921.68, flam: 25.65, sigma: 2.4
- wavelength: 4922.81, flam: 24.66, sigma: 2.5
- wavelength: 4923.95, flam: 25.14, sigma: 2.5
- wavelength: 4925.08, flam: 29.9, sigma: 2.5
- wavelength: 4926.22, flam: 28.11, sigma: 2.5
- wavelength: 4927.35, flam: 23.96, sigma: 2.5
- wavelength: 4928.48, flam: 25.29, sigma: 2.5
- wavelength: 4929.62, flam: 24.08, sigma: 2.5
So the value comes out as -0.9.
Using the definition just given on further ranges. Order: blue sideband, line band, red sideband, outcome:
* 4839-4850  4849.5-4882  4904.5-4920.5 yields -0.8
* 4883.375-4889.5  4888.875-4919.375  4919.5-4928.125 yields -0.9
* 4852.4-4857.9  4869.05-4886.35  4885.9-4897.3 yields 0.2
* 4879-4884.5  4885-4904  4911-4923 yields -0.5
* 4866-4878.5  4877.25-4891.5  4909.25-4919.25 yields 0.3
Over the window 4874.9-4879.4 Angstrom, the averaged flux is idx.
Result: 29.2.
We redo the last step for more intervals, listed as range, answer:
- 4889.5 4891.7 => 29.2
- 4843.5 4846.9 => 29.5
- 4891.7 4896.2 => 28.3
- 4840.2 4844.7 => 28.2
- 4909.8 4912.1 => 26.2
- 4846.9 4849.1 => 27.8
